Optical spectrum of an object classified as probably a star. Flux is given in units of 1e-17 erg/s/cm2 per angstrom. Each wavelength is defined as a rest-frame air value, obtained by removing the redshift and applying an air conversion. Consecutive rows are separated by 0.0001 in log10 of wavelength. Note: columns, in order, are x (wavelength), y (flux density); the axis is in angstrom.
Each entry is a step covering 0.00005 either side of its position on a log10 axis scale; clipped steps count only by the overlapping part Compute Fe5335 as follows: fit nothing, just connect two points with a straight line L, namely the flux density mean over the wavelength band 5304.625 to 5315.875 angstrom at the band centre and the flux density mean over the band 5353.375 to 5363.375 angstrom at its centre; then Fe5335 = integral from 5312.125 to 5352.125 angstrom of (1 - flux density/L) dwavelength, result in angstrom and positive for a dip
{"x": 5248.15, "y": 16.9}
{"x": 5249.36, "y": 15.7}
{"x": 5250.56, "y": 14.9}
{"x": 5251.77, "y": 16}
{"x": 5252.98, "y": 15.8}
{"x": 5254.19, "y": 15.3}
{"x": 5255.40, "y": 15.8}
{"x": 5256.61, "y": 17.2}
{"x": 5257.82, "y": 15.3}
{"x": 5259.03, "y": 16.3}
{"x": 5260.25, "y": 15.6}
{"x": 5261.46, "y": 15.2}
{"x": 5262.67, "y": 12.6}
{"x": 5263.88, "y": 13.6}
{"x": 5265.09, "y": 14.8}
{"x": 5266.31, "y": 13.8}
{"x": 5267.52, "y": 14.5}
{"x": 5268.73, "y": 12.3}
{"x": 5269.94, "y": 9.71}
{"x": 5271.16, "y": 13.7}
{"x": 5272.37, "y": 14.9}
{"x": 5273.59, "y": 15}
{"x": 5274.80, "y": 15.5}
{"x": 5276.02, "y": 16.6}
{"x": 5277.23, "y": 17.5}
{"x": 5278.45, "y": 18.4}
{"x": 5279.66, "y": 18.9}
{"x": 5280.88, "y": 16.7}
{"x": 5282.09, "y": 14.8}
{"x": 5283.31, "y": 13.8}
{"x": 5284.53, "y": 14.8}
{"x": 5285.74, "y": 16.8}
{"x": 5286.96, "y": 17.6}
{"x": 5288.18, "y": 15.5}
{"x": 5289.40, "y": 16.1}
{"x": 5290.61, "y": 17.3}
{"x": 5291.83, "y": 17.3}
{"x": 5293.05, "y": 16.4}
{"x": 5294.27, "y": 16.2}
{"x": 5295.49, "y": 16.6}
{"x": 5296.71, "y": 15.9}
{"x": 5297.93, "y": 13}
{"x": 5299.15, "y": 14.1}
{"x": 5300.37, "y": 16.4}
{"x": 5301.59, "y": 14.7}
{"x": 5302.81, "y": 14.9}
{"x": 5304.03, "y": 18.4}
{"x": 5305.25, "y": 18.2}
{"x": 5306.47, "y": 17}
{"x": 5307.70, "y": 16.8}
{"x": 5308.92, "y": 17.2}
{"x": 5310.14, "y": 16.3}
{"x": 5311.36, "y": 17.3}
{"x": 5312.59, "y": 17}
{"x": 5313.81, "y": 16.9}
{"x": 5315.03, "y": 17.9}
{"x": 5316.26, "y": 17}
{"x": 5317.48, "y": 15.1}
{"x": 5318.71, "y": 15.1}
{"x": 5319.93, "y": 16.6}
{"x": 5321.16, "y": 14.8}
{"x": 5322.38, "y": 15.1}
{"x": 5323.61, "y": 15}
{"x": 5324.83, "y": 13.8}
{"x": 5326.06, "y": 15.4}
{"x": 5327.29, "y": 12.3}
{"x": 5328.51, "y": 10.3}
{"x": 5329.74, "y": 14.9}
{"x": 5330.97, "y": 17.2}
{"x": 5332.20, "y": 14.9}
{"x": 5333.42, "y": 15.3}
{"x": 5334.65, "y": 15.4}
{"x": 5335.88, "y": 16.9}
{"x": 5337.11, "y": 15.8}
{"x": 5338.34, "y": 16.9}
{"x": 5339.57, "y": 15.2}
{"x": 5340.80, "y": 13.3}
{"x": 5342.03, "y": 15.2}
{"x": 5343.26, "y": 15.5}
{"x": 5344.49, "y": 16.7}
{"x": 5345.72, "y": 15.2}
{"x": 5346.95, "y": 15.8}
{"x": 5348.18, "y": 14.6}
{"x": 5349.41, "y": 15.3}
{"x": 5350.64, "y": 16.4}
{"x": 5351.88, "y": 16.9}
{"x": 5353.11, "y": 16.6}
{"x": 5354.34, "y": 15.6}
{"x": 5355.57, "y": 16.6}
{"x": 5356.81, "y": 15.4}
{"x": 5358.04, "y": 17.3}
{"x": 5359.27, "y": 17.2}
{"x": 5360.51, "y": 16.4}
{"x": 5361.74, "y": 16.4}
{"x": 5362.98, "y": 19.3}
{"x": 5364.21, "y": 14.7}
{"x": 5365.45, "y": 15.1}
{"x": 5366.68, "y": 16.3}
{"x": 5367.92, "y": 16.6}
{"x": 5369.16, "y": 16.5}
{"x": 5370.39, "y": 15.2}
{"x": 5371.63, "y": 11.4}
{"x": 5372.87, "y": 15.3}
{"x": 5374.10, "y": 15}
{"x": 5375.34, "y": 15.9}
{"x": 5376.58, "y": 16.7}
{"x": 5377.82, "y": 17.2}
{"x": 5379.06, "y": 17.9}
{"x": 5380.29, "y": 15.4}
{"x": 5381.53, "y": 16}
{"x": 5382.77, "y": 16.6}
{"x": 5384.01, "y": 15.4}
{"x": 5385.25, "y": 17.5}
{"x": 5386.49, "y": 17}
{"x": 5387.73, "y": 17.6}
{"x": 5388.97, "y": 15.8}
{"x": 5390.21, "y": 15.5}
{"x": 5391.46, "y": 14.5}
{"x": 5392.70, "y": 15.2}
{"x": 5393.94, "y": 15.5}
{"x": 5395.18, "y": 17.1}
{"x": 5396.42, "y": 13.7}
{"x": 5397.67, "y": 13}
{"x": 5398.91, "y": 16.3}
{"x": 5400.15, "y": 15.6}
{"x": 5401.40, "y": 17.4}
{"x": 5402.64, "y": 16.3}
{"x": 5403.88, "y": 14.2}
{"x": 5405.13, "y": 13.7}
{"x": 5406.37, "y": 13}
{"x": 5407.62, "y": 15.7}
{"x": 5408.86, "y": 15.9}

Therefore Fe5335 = 3.6 angstrom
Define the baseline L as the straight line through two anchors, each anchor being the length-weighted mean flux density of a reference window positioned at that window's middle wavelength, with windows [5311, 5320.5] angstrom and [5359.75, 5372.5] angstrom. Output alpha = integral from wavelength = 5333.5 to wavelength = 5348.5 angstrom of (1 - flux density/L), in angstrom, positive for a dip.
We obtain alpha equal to 0.6 angstrom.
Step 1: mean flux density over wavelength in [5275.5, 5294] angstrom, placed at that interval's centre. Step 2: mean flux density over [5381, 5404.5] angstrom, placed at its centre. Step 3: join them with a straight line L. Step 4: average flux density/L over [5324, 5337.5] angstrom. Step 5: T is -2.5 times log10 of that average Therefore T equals 0.11 mag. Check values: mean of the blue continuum 16.6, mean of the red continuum 15.8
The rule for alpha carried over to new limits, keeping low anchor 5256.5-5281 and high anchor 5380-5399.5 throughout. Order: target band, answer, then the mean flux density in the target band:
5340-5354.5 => -0.1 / 15.6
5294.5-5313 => -1.2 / 16.2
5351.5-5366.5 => -0.8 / 16.5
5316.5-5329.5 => 0.8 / 14.4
